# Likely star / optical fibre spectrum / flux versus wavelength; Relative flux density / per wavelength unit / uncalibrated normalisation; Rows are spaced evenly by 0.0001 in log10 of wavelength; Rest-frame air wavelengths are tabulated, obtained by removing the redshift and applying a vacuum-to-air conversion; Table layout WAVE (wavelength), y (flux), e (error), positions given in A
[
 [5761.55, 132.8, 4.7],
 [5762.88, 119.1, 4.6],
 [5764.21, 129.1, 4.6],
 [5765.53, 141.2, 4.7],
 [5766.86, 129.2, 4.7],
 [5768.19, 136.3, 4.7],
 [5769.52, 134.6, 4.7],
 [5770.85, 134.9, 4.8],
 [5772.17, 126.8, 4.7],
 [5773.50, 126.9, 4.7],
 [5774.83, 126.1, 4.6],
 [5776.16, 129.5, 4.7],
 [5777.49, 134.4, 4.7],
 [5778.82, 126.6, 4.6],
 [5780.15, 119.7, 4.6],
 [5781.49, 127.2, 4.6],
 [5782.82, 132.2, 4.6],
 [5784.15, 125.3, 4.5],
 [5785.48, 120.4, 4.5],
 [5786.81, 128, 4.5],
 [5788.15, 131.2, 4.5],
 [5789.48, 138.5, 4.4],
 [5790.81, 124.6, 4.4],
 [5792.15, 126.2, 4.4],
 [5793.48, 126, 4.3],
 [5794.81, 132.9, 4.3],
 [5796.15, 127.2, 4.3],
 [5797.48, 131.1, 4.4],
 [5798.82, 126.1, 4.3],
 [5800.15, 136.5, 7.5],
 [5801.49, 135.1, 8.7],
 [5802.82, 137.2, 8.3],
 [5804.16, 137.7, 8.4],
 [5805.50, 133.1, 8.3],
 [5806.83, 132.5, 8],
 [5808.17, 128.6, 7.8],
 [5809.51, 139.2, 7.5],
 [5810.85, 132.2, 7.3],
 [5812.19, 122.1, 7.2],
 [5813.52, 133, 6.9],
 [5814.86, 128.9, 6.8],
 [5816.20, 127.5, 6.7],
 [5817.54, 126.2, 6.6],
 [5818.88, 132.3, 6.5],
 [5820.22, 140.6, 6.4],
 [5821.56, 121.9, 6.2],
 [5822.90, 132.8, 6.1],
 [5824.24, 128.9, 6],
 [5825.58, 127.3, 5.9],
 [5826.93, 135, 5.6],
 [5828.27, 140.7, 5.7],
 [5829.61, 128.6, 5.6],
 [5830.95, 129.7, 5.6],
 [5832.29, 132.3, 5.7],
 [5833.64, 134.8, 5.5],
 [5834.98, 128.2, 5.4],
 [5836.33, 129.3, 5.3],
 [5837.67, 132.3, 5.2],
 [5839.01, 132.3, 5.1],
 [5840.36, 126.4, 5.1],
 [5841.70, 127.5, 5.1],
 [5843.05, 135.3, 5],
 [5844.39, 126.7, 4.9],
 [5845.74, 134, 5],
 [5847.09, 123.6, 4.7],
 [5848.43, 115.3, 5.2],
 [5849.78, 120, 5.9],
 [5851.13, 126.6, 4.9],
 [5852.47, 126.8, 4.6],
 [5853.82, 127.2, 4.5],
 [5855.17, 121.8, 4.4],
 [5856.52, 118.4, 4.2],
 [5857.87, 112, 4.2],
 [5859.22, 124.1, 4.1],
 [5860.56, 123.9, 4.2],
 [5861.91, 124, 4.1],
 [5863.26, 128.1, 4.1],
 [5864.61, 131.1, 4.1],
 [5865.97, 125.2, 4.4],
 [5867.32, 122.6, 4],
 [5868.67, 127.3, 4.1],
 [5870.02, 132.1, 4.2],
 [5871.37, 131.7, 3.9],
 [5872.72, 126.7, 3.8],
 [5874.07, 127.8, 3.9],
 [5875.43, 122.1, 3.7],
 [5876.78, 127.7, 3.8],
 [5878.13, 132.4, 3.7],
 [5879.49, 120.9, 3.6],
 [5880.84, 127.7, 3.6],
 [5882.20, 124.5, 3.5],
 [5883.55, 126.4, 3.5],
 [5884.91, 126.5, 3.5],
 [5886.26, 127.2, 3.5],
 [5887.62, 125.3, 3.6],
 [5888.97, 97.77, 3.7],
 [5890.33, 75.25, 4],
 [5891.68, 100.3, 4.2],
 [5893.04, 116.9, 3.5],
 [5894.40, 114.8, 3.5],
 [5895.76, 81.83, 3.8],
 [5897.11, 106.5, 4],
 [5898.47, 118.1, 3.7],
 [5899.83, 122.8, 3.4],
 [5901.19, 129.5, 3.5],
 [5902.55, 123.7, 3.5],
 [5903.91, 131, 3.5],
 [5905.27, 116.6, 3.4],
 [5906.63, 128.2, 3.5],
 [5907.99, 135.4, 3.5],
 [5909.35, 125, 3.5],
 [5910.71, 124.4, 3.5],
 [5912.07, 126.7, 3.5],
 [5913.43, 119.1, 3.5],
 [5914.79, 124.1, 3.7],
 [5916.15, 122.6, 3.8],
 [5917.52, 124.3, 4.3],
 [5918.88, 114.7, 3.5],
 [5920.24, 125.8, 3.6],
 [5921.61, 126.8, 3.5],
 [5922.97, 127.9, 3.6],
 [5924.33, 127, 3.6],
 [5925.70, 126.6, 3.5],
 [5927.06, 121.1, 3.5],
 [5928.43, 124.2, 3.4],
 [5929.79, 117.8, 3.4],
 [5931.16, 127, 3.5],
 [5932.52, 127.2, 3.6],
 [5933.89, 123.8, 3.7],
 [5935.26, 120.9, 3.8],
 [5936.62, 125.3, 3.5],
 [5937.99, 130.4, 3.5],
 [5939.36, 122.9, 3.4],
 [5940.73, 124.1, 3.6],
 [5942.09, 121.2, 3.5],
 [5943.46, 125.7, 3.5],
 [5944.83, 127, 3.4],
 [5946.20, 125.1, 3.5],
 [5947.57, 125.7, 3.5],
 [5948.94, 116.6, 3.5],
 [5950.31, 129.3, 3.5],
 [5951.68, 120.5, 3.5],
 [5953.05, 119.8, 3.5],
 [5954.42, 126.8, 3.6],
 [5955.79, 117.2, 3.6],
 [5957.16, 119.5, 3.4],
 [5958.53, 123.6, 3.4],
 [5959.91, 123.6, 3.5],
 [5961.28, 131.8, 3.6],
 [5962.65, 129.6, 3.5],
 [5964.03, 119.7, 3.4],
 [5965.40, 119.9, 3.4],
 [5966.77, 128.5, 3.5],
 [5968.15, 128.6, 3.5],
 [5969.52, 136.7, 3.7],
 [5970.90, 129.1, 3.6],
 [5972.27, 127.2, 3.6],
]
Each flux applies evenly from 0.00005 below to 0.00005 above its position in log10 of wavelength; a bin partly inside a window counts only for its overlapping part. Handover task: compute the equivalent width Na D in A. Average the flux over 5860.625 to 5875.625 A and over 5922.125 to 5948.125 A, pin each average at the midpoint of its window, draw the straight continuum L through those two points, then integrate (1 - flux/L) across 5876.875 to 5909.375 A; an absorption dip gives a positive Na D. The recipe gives 2.1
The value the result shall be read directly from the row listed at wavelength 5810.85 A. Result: 132.2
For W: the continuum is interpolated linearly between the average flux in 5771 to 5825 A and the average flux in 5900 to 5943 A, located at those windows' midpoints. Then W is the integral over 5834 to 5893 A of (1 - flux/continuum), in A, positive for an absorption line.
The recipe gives 1.58 A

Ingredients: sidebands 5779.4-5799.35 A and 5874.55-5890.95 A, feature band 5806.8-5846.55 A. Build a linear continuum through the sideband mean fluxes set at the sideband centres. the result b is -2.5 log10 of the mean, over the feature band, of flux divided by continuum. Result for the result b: -0.054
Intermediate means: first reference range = 128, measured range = 131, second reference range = 120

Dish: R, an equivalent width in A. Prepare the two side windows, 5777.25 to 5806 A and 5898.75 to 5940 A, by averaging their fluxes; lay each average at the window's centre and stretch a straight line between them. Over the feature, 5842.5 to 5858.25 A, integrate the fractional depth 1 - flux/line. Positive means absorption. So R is 0.4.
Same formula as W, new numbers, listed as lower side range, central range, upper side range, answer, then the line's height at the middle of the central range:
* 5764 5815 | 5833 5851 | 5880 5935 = -0.3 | 126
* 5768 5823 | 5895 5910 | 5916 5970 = 0.7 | 126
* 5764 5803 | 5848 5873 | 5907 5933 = 0.5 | 127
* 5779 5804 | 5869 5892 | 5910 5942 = 0.9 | 126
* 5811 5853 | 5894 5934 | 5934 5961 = 1.0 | 125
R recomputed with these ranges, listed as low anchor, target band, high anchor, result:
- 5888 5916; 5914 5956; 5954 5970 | -1.0 A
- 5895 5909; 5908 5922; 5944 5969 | -0.4 A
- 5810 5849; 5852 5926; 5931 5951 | 3.1 A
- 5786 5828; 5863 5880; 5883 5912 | -0.9 A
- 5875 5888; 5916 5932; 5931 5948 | 0.2 A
